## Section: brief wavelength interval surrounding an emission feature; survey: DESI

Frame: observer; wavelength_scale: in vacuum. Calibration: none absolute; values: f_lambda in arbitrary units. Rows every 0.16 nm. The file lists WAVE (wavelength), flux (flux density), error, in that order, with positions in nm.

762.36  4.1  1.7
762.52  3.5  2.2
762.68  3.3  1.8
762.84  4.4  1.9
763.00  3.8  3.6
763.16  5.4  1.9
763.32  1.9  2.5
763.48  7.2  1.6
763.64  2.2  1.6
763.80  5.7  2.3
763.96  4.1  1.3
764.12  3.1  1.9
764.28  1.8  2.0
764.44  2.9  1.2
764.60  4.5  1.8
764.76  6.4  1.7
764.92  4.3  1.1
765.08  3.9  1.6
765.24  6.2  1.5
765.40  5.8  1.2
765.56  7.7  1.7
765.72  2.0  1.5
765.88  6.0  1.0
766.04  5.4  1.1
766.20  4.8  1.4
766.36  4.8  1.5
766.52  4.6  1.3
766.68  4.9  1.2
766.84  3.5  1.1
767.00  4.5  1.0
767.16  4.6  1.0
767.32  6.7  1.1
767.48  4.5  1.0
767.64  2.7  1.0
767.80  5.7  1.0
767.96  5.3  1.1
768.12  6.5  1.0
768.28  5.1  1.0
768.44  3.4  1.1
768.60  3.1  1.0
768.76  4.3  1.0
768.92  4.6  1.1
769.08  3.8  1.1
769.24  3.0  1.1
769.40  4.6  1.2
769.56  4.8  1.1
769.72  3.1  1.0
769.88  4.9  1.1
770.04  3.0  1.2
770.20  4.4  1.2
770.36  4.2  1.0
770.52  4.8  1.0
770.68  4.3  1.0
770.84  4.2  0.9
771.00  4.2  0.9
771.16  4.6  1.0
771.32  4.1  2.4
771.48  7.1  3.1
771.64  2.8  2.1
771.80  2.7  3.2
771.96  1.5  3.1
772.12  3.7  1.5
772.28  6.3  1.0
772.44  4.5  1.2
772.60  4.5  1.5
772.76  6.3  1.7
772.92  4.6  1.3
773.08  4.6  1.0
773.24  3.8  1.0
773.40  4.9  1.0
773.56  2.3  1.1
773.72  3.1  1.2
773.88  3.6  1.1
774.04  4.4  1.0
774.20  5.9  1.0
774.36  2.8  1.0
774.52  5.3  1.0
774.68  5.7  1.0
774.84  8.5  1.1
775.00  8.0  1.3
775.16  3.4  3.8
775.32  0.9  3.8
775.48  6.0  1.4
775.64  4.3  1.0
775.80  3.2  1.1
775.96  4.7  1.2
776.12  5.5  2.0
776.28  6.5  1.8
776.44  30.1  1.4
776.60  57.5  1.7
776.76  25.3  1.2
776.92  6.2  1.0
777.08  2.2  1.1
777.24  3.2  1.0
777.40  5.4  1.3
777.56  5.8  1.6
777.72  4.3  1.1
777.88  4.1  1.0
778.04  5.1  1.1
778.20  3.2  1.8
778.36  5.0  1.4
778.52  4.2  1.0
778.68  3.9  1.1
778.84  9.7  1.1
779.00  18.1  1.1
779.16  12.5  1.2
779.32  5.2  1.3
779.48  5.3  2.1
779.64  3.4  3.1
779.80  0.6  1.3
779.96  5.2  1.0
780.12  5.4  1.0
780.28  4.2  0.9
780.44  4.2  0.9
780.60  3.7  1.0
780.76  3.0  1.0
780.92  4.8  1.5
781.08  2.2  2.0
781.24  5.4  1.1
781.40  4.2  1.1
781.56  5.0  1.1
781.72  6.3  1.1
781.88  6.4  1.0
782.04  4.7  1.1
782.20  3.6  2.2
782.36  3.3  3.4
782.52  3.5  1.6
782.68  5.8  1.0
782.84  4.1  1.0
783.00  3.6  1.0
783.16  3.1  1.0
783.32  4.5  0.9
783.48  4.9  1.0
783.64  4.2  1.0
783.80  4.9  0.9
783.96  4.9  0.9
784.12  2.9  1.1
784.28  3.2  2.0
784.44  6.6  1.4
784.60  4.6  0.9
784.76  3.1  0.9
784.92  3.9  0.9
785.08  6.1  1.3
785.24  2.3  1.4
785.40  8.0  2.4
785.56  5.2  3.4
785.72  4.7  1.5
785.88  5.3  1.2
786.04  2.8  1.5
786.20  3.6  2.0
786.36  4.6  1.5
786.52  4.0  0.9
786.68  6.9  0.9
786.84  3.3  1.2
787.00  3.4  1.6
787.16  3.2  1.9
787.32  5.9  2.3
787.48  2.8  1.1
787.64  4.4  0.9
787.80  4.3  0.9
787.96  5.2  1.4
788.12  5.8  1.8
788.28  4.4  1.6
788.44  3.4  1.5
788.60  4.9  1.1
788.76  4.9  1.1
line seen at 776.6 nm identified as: H-alpha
